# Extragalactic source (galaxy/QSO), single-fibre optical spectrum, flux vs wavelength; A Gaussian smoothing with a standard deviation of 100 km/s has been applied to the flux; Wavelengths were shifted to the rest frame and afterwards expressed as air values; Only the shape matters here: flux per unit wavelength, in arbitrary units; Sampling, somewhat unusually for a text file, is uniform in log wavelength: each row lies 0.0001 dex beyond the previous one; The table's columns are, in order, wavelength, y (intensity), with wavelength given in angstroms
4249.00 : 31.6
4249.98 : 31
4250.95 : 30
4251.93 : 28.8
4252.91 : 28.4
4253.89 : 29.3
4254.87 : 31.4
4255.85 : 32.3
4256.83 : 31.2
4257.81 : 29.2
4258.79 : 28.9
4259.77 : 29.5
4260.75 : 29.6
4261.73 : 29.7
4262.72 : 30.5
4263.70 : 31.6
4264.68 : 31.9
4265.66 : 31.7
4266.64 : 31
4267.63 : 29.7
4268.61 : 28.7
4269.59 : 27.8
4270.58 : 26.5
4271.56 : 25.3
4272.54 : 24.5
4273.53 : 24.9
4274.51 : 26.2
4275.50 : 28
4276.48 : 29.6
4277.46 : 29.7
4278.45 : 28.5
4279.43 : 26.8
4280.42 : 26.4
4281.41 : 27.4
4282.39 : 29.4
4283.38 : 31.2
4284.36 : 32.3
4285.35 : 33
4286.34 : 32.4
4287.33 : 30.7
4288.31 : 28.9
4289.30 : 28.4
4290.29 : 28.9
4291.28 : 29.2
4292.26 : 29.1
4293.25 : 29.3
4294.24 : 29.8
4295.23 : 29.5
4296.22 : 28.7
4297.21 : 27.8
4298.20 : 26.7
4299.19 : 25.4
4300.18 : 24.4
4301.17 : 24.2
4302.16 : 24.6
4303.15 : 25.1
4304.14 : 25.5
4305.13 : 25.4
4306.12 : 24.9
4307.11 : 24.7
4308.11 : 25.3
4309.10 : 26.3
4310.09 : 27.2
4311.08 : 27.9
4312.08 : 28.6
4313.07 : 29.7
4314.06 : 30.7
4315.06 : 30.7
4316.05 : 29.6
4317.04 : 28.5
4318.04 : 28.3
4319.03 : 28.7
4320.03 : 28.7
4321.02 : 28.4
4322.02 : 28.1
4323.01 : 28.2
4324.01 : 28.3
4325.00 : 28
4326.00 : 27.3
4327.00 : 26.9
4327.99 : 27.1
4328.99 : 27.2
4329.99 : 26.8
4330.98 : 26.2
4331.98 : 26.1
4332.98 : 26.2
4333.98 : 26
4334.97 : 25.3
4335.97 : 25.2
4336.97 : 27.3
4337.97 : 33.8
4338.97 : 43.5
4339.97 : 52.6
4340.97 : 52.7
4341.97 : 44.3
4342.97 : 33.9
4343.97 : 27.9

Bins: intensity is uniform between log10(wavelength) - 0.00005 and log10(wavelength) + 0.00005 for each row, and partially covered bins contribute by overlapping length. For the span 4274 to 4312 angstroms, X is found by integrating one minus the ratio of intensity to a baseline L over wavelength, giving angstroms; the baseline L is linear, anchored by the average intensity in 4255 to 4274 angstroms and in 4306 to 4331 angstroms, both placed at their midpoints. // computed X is 0.9 angstroms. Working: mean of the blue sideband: 29.2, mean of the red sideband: 27.9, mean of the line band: 27.9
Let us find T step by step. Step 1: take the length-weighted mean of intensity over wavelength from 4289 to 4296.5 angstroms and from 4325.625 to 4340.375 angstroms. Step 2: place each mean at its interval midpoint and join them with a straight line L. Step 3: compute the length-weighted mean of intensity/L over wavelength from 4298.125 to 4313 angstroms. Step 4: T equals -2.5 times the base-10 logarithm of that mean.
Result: 0.137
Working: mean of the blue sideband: 29.1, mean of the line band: 25.8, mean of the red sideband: 29.7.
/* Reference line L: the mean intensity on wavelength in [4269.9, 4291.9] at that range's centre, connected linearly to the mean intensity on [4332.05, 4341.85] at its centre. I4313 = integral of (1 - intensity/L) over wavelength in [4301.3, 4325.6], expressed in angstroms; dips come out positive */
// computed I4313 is 3.5 angstroms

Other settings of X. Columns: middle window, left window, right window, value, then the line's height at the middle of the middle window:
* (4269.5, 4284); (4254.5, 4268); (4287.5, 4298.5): 1.1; 29.7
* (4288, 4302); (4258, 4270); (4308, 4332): 0.6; 28.9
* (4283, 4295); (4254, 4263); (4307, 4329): -0.5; 29.1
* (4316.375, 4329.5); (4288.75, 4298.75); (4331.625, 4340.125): 1.0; 30.3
